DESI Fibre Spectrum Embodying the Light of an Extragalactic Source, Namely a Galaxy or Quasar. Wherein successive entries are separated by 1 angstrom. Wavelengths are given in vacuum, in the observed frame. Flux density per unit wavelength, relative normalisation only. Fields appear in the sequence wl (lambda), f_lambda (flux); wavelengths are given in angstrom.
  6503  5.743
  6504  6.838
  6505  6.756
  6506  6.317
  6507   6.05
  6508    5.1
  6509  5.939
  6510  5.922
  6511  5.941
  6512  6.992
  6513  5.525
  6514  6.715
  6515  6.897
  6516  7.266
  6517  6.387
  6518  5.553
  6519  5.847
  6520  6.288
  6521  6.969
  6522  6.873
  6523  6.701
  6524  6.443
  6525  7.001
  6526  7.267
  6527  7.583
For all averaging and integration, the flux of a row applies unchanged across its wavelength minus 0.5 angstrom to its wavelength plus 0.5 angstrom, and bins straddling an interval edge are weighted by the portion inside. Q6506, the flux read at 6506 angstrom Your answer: 6.317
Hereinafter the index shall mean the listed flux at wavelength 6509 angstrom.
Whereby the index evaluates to 5.939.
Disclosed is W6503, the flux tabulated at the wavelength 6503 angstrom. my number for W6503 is 5.743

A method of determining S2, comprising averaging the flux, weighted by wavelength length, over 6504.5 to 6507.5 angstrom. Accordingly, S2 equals 6.37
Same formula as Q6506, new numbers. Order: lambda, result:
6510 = 5.922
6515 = 6.897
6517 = 6.387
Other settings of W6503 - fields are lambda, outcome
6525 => 7.001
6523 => 6.701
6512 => 6.992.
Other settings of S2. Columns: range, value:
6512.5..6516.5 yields 6.6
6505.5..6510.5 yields 5.87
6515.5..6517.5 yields 6.83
